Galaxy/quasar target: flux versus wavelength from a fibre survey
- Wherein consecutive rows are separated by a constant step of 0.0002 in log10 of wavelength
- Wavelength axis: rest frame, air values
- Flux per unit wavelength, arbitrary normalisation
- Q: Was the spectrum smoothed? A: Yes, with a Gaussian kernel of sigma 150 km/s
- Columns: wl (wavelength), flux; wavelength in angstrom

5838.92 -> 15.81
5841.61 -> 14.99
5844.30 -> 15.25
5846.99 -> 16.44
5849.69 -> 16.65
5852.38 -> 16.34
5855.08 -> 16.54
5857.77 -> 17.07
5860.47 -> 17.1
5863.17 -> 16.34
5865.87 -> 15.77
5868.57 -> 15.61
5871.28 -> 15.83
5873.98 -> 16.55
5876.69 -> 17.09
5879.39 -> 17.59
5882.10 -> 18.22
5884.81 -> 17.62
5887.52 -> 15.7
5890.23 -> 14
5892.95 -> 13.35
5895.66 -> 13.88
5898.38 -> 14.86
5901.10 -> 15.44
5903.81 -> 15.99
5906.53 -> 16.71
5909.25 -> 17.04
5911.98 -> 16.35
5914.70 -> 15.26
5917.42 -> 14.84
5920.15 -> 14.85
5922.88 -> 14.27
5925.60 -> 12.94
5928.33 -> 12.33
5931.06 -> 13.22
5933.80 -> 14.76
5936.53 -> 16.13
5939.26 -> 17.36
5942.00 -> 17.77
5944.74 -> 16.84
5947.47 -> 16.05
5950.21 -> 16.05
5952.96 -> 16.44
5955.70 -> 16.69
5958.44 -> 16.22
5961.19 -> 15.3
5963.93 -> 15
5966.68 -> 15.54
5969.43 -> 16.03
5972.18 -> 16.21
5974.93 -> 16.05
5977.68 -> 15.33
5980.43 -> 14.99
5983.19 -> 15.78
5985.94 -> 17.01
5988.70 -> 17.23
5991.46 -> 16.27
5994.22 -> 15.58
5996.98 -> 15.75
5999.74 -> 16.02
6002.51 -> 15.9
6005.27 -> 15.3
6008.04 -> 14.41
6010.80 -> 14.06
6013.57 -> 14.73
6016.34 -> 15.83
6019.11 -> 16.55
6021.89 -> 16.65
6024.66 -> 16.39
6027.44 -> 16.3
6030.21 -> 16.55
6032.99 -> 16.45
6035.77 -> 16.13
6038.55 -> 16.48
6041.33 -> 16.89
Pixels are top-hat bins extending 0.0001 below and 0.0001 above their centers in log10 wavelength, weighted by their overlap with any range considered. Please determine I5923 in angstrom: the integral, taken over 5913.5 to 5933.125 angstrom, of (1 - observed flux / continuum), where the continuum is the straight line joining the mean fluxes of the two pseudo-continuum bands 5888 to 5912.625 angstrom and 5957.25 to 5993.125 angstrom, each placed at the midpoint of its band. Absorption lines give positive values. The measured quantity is 1.89 angstrom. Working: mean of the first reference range 15.3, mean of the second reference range 15.9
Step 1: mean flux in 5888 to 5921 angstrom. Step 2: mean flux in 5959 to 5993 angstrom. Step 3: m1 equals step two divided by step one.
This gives 1.0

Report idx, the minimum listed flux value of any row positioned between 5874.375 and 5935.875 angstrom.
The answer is 12.33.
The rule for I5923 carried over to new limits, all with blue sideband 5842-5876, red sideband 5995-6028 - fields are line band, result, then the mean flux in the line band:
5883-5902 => 1.3 angstrom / 15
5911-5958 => 1.5 angstrom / 15.4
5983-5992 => -0.6 angstrom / 16.7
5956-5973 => 0.1 angstrom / 15.8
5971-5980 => 0.0 angstrom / 15.8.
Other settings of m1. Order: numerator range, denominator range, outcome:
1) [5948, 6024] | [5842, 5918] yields 0.99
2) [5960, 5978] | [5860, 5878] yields 0.96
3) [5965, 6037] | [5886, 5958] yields 1.03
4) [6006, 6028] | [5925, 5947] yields 1.02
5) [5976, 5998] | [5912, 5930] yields 1.12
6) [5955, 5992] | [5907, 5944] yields 1.05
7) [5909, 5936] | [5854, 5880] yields 0.88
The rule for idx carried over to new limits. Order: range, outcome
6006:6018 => 14.06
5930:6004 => 13.22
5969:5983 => 14.99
